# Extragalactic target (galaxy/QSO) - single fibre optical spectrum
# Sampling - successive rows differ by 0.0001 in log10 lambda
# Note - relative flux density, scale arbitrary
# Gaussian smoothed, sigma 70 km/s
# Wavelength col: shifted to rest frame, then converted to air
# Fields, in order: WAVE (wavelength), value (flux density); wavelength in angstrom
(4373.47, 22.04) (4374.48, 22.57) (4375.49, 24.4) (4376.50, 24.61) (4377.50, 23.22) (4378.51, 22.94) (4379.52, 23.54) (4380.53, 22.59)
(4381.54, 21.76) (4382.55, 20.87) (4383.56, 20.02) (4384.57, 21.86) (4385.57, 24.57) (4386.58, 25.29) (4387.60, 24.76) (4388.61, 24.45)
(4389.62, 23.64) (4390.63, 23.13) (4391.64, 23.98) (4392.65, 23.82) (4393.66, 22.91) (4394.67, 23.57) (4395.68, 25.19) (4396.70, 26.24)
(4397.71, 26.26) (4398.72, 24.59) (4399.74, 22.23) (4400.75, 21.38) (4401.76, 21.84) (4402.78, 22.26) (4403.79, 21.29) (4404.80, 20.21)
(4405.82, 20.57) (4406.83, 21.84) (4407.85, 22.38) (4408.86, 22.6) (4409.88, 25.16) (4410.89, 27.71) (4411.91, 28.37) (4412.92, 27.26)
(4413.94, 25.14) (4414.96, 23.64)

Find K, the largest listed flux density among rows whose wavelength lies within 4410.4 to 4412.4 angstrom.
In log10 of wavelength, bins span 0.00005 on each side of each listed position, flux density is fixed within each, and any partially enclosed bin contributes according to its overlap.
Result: 28.37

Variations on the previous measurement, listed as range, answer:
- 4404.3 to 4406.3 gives 20.57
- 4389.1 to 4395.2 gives 23.98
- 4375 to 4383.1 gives 24.61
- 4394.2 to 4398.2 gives 26.26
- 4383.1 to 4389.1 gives 25.29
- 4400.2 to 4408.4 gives 22.38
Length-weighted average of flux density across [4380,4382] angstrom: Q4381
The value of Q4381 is 22.2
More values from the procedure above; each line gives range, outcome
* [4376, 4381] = 23.4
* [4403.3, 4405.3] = 20.8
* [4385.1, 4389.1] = 24.7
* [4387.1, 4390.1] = 24.3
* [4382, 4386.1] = 21.9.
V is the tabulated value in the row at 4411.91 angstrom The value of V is 28.37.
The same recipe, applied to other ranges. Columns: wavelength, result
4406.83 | 21.84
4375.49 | 24.4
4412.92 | 27.26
